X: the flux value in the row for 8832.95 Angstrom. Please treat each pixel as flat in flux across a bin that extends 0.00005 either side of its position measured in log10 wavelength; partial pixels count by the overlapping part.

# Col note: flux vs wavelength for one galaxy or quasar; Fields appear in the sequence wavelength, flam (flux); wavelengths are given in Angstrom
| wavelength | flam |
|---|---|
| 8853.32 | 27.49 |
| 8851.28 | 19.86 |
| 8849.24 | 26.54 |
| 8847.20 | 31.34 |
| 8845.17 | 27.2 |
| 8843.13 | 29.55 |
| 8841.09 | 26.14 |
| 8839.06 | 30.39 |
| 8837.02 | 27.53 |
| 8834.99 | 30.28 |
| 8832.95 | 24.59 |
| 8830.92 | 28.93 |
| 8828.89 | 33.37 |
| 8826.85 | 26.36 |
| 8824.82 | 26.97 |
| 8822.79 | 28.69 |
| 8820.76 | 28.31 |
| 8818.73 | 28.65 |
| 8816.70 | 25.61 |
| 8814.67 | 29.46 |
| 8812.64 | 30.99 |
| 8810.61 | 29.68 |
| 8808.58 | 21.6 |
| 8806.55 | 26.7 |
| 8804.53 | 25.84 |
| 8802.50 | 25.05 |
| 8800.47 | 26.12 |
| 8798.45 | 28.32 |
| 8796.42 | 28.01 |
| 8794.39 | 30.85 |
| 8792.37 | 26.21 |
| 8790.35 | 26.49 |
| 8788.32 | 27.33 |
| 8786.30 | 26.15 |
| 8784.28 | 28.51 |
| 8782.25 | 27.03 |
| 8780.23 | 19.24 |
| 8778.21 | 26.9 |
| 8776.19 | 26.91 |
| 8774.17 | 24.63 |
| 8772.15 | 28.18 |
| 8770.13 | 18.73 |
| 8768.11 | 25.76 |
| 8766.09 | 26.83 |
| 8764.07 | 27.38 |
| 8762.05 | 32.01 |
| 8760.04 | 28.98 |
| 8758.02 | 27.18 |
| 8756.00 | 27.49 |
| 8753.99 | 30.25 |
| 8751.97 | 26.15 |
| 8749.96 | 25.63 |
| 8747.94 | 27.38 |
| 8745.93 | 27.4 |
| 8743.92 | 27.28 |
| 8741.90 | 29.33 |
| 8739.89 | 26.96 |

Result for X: 24.59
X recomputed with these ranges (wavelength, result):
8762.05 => 32.01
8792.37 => 26.21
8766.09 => 26.83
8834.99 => 30.28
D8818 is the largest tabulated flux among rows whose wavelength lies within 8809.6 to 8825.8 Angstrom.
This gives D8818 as 30.99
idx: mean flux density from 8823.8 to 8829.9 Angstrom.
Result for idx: 28.9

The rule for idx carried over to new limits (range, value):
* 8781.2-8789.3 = 27.2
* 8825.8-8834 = 28.3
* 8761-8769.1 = 28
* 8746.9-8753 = 26.4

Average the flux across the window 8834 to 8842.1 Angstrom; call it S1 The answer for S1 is 28.6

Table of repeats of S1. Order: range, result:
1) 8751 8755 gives 28.2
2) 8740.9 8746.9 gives 28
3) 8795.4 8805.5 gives 26.6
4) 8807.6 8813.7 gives 27.5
